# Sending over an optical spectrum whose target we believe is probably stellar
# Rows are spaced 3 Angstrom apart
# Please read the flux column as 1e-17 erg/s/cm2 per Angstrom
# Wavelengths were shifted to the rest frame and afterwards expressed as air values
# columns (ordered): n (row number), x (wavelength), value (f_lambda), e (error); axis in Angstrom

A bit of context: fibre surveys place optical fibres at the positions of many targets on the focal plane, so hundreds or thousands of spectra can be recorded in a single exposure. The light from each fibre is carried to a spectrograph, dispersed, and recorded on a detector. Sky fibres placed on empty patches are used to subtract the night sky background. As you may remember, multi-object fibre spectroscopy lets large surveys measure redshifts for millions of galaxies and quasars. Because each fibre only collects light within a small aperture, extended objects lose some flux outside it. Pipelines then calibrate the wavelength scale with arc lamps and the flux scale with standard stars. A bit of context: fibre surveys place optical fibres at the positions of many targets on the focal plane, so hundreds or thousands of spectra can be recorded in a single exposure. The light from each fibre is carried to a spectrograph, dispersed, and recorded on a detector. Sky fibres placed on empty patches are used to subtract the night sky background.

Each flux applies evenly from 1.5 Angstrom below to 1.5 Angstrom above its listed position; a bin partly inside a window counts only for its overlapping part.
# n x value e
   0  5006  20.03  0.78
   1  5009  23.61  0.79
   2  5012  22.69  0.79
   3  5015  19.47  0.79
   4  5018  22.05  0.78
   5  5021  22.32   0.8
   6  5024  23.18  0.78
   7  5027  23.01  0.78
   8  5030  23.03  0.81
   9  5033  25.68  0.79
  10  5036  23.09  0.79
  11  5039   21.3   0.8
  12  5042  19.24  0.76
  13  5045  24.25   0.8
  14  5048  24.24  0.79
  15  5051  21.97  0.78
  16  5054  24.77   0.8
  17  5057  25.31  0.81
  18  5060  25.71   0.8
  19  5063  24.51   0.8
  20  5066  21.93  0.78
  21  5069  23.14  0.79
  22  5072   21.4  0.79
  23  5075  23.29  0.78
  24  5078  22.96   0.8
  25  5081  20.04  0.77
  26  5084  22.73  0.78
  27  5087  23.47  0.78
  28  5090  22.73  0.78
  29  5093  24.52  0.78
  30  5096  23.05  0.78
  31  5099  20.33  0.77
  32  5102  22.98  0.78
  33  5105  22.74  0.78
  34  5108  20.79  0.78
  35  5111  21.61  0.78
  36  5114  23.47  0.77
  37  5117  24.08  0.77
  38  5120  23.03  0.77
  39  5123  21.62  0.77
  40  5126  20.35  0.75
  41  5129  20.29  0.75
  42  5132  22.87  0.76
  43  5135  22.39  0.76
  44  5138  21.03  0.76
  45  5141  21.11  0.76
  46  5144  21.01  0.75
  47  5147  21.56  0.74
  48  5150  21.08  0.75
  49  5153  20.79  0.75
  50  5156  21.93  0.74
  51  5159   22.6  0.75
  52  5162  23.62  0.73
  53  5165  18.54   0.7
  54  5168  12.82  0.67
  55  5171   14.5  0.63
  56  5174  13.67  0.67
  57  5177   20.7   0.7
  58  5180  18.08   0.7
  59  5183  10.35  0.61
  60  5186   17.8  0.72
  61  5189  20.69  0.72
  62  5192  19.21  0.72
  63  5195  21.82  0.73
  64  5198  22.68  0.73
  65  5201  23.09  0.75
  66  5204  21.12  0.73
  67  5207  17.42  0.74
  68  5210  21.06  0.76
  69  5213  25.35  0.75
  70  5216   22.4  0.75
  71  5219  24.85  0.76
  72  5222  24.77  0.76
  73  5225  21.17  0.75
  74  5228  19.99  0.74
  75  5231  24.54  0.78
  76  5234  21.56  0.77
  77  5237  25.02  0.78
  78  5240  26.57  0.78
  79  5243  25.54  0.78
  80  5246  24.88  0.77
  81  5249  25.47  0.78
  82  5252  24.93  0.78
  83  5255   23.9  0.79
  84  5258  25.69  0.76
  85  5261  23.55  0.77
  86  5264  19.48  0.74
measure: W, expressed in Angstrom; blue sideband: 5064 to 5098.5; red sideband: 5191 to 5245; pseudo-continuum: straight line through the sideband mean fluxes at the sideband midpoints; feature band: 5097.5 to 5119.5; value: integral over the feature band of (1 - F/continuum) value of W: 0.3 Angstrom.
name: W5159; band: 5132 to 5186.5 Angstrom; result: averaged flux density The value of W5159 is 19.2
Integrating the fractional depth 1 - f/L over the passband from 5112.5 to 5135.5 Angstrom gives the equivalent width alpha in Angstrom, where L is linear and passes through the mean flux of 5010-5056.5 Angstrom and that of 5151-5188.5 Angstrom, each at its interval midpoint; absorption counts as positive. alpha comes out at -3.07 Angstrom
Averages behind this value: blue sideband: 22.8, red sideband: 18.1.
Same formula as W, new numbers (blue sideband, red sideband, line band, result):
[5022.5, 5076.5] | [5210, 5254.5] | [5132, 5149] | 1.5 Angstrom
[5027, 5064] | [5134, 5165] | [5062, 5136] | 0.4 Angstrom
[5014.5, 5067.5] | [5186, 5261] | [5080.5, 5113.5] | 1.0 Angstrom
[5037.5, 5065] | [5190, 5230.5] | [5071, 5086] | 0.7 Angstrom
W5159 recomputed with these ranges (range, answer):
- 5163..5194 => 16.8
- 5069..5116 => 22.4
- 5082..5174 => 21.3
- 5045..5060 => 24.3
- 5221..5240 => 23.1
